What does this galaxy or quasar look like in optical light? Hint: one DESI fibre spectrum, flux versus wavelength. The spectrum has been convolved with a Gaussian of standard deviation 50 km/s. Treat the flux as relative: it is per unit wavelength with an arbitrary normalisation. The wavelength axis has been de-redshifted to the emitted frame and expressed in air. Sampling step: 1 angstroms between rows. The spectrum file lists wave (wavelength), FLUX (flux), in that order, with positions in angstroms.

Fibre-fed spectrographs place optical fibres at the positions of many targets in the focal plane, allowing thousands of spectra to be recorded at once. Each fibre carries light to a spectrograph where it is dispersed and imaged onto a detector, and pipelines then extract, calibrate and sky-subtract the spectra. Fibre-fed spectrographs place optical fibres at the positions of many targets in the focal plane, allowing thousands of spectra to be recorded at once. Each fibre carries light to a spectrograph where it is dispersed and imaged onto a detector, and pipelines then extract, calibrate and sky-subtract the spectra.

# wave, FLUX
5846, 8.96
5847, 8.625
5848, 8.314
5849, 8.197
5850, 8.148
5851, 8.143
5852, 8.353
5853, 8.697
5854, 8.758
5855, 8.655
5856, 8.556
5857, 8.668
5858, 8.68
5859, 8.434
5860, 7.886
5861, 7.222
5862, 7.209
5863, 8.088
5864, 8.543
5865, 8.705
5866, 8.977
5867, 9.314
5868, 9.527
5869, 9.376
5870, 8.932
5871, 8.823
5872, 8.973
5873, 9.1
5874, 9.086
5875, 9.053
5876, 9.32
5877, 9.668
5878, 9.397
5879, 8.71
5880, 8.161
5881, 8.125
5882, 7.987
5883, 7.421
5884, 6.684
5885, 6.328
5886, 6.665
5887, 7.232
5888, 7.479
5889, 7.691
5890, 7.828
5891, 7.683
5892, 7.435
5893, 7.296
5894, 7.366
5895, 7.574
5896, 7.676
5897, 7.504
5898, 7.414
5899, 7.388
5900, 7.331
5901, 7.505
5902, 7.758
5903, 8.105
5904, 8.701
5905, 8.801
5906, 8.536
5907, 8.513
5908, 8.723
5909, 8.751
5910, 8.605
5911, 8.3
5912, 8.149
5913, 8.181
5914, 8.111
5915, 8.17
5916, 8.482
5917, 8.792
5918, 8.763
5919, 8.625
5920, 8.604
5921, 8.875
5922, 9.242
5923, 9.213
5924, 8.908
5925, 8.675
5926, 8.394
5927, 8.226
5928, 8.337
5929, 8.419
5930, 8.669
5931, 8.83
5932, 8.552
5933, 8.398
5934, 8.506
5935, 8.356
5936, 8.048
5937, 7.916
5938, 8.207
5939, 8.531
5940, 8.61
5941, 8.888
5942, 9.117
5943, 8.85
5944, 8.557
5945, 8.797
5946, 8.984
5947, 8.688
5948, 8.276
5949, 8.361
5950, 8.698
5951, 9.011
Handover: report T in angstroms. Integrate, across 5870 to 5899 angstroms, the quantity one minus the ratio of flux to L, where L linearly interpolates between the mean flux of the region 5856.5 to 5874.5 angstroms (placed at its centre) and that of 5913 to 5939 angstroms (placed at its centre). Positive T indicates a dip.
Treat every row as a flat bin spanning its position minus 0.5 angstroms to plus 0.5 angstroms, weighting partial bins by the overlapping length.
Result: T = 2.1 angstroms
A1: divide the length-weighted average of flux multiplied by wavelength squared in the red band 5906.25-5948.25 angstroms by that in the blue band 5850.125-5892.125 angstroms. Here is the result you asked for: 1.05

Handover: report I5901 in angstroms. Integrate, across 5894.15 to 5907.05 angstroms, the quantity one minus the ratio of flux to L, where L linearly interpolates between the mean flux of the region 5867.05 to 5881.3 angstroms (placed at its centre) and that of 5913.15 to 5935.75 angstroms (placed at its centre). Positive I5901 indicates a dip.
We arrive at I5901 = 1.36 angstroms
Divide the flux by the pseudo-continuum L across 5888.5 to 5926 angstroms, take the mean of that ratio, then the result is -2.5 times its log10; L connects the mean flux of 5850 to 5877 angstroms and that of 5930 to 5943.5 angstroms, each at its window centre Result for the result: 0.05 mag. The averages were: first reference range 8.67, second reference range 8.53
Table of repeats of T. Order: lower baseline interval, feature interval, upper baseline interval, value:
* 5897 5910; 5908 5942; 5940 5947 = -0.1 angstroms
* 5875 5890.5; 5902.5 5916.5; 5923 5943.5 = -0.3 angstroms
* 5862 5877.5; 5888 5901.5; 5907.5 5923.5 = 1.9 angstroms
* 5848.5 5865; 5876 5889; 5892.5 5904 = 0.0 angstroms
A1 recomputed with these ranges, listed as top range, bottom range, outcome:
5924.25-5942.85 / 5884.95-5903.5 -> 1.15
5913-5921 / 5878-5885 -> 1.10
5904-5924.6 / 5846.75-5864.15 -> 1.06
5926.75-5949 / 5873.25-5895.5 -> 1.10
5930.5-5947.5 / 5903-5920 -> 1.02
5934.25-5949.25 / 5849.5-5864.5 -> 1.06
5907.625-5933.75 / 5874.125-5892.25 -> 1.09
